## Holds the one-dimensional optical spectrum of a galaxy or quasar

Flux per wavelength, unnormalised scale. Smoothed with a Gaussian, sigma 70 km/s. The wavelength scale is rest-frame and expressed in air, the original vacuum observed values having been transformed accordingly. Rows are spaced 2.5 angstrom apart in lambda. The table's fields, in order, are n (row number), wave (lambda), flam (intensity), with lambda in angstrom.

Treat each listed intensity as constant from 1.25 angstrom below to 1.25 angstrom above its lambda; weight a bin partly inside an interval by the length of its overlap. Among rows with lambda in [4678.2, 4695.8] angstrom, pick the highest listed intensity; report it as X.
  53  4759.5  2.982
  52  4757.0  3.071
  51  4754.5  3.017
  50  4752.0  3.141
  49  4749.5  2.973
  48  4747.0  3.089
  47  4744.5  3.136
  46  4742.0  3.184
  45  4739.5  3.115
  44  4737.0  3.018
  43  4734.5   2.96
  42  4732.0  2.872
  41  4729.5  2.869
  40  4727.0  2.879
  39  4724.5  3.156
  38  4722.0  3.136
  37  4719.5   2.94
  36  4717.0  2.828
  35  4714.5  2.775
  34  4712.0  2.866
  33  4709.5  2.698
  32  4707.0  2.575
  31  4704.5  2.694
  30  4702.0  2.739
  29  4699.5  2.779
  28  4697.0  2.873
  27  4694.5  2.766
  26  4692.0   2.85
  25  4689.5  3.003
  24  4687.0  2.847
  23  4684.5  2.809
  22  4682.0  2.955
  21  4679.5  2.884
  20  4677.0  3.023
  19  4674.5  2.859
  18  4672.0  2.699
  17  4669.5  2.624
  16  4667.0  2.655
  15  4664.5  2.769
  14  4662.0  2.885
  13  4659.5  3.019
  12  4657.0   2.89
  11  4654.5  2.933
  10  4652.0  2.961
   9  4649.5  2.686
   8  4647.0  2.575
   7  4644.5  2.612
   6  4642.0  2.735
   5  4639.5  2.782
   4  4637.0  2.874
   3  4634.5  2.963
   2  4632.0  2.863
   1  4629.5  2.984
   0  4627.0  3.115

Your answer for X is 3.003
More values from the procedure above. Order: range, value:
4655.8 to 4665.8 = 3.019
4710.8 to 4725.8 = 3.156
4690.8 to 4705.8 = 2.873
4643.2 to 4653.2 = 2.961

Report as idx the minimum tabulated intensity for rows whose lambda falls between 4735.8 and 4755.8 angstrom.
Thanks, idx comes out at 2.973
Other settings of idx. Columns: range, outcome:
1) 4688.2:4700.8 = 2.766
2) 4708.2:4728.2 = 2.698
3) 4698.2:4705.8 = 2.694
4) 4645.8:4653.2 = 2.575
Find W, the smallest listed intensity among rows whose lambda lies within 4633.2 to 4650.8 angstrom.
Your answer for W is 2.575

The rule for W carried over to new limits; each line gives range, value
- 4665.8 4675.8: 2.624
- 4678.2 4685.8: 2.809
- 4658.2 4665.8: 2.769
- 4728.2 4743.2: 2.869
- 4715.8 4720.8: 2.828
